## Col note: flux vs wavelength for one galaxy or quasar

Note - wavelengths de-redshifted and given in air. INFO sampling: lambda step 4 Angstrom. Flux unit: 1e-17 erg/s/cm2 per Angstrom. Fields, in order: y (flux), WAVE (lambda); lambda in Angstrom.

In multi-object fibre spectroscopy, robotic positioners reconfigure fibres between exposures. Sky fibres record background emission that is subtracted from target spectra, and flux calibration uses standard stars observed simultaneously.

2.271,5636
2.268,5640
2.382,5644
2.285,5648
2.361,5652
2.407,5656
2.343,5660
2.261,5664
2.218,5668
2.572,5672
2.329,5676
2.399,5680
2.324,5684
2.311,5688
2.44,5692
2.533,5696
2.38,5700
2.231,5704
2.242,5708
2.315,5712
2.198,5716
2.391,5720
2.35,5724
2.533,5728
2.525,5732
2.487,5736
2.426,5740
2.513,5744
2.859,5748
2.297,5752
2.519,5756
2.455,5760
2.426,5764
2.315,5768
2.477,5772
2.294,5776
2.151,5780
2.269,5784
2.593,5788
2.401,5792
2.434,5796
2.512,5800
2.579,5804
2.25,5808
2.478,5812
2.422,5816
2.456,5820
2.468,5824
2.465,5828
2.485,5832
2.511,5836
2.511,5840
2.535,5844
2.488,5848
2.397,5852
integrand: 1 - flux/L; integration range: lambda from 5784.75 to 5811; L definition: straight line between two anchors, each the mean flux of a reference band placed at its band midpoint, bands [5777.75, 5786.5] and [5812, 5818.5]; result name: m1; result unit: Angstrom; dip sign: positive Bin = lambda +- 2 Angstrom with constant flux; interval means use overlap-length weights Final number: -1.4 Angstrom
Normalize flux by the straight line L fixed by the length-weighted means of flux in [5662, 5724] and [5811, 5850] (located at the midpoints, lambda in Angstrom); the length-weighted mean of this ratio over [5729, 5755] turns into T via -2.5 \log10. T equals -0.06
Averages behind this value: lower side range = 2.34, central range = 2.52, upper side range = 2.48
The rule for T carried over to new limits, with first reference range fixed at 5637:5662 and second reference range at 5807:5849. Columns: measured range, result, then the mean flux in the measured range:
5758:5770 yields 0.01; 2.4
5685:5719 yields 0.02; 2.33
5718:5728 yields -0.01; 2.4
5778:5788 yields 0.07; 2.29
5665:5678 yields 0.00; 2.36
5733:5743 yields -0.03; 2.47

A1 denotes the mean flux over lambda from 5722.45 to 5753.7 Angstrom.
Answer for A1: 2.5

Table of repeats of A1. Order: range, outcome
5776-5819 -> 2.4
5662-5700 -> 2.38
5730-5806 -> 2.45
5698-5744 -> 2.38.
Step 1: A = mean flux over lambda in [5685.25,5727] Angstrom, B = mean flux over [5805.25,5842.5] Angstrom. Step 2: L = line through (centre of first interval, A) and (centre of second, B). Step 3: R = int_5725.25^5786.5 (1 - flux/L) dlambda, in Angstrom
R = -1.22 Angstrom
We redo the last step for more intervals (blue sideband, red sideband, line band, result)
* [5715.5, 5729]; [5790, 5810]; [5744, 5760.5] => -1.0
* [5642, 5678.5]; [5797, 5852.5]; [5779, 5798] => 0.5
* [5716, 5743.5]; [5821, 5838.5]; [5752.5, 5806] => 1.0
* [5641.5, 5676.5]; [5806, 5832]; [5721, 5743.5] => -0.7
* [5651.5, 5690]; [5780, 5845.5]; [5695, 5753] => -0.7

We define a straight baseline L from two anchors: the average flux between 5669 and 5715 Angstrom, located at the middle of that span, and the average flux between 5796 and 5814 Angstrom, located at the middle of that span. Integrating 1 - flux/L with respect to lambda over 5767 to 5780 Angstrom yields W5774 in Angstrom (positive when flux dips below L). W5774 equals 0.5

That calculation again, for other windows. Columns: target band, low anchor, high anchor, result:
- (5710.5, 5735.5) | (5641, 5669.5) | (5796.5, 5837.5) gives -0.1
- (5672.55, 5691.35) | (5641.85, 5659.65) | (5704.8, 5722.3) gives -0.4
